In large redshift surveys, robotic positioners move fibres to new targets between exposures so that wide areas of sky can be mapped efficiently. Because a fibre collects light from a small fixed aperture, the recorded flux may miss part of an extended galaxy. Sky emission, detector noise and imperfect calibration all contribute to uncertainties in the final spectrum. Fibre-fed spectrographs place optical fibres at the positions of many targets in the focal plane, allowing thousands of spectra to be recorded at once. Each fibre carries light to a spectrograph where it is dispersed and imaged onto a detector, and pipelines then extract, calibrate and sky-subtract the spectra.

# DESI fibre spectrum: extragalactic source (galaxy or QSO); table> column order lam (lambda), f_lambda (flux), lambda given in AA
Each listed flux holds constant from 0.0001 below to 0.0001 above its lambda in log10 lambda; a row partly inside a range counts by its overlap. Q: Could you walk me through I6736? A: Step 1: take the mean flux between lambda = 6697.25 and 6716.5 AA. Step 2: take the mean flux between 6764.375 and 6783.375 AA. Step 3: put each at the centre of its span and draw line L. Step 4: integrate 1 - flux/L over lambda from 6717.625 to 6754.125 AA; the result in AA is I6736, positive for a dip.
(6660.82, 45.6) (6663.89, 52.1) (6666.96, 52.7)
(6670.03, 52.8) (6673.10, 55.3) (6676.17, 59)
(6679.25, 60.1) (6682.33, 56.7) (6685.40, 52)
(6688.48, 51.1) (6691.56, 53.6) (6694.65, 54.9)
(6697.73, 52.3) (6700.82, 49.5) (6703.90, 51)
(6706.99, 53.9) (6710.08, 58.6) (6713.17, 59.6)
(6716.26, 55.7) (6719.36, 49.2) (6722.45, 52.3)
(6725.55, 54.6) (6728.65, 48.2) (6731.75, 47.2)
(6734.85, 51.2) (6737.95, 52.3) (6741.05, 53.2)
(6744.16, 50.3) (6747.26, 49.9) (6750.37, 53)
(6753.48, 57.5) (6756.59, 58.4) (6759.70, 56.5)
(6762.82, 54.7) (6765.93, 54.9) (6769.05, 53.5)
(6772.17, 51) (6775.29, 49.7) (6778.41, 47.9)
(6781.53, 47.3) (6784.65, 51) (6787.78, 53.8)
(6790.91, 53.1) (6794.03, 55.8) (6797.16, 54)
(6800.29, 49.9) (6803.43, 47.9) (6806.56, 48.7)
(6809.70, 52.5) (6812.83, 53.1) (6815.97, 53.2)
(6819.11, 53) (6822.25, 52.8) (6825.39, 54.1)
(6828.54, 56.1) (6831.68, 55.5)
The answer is 0.9 AA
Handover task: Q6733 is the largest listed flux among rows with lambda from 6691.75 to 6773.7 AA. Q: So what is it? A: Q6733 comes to 59.6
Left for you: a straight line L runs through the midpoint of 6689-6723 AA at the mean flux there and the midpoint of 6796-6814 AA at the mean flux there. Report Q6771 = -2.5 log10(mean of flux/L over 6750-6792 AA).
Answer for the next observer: -0.02 mag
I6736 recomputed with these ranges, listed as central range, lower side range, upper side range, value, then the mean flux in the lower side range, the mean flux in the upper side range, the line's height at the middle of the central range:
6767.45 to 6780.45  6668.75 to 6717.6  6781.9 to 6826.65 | 0.61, 54.8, 52.2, 52.9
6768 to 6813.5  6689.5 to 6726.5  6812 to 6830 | 2.11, 53.7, 53.7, 53.7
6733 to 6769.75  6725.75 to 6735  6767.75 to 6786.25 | -3.03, 49.3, 50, 49.6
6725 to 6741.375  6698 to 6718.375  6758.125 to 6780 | 0.89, 54.4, 52.6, 53.7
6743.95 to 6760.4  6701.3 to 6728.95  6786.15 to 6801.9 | -0.29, 53.8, 53.3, 53.5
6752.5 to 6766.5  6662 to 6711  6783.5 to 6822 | -0.95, 54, 52.2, 52.9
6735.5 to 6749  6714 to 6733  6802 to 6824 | 0.04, 51.6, 51.7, 51.6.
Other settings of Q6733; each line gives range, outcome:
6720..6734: 54.6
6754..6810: 58.4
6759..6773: 56.5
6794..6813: 55.8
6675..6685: 60.1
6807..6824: 53.2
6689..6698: 54.9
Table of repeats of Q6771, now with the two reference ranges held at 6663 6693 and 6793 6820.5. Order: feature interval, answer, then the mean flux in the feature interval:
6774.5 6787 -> 0.07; 49.2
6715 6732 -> 0.05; 51.4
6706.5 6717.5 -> -0.07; 57.3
